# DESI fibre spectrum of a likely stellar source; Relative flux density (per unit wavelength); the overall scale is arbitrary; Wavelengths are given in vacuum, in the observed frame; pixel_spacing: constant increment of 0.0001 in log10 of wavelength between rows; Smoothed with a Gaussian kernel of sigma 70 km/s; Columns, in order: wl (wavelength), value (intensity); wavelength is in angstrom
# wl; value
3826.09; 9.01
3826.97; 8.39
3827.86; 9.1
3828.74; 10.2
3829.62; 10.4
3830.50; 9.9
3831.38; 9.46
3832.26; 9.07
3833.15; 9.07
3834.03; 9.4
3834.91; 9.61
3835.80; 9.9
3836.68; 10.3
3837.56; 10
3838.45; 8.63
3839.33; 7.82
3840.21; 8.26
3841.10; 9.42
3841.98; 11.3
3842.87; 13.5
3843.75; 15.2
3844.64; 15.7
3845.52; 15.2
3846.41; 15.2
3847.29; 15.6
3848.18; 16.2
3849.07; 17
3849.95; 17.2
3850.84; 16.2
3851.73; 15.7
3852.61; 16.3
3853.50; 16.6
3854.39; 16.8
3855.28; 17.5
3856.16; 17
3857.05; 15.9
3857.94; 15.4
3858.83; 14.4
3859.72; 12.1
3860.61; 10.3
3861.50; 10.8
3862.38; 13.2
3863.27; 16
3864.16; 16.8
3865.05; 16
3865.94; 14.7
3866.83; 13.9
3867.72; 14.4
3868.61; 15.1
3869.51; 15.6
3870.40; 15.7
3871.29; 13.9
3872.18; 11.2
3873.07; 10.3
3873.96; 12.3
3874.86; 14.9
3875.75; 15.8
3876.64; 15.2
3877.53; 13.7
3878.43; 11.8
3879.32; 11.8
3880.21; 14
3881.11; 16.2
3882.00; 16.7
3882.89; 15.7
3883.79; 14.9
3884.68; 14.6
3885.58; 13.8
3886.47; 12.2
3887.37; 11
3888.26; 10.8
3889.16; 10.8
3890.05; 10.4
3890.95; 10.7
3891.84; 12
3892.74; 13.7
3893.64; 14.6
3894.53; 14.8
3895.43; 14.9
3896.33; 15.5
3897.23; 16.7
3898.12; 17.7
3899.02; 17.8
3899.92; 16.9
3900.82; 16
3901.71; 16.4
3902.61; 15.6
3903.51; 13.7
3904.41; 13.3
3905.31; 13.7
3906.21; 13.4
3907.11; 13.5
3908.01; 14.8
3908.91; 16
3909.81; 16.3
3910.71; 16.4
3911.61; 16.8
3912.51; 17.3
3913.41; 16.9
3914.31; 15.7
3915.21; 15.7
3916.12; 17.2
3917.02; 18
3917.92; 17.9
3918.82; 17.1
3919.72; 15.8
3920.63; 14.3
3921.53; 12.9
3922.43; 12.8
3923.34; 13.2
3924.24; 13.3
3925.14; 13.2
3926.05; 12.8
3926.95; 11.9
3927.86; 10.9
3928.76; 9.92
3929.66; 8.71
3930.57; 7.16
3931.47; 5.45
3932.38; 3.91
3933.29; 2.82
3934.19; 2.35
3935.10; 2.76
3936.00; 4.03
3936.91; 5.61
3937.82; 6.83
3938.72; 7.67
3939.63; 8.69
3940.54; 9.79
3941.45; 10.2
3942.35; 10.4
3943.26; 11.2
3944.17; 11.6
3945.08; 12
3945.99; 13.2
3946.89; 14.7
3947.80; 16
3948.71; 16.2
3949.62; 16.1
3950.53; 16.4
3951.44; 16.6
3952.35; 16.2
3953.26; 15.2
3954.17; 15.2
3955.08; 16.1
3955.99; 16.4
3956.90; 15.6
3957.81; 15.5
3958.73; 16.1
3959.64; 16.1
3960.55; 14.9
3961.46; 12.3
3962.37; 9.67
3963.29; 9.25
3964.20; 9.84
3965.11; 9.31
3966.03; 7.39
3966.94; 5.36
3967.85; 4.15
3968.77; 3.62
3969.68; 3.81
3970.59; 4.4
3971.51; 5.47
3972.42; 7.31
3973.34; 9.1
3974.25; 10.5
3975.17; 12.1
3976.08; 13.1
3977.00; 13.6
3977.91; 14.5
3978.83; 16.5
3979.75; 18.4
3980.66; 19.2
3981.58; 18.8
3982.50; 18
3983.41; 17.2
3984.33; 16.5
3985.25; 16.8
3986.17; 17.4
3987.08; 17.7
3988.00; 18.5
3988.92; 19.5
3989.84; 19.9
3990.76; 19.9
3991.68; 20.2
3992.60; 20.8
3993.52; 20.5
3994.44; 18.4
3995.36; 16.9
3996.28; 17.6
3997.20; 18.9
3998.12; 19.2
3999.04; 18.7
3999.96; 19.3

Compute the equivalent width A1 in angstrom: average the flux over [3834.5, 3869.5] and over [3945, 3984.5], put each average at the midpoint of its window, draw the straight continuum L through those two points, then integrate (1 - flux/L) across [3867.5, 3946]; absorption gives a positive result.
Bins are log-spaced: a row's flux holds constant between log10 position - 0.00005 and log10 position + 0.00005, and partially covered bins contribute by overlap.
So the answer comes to 3.22 angstrom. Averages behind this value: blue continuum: 13.9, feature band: 12.9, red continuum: 12.9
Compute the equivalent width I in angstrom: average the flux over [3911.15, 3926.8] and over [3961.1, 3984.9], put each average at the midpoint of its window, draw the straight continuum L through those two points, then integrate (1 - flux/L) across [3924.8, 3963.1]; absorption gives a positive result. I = 5.07 angstrom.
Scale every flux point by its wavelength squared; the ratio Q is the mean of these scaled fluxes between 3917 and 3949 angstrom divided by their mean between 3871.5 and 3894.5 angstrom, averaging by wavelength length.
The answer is 0.82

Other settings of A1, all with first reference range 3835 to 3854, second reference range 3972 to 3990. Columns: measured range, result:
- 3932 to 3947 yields 7.0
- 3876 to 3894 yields 1.0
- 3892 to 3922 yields -2.6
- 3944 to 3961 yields -0.2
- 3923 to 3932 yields 2.6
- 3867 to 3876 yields -0.1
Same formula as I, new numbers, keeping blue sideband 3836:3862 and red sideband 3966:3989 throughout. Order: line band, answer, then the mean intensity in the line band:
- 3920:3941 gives 6.9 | 8.79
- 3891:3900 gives -1.2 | 15.2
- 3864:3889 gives -0.7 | 14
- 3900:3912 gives -1.6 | 15.1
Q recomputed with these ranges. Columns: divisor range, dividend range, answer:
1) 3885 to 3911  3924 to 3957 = 0.79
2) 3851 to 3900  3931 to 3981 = 0.80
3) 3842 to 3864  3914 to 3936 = 0.77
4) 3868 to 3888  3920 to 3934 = 0.75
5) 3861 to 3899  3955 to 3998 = 1.06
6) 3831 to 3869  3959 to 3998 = 1.11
